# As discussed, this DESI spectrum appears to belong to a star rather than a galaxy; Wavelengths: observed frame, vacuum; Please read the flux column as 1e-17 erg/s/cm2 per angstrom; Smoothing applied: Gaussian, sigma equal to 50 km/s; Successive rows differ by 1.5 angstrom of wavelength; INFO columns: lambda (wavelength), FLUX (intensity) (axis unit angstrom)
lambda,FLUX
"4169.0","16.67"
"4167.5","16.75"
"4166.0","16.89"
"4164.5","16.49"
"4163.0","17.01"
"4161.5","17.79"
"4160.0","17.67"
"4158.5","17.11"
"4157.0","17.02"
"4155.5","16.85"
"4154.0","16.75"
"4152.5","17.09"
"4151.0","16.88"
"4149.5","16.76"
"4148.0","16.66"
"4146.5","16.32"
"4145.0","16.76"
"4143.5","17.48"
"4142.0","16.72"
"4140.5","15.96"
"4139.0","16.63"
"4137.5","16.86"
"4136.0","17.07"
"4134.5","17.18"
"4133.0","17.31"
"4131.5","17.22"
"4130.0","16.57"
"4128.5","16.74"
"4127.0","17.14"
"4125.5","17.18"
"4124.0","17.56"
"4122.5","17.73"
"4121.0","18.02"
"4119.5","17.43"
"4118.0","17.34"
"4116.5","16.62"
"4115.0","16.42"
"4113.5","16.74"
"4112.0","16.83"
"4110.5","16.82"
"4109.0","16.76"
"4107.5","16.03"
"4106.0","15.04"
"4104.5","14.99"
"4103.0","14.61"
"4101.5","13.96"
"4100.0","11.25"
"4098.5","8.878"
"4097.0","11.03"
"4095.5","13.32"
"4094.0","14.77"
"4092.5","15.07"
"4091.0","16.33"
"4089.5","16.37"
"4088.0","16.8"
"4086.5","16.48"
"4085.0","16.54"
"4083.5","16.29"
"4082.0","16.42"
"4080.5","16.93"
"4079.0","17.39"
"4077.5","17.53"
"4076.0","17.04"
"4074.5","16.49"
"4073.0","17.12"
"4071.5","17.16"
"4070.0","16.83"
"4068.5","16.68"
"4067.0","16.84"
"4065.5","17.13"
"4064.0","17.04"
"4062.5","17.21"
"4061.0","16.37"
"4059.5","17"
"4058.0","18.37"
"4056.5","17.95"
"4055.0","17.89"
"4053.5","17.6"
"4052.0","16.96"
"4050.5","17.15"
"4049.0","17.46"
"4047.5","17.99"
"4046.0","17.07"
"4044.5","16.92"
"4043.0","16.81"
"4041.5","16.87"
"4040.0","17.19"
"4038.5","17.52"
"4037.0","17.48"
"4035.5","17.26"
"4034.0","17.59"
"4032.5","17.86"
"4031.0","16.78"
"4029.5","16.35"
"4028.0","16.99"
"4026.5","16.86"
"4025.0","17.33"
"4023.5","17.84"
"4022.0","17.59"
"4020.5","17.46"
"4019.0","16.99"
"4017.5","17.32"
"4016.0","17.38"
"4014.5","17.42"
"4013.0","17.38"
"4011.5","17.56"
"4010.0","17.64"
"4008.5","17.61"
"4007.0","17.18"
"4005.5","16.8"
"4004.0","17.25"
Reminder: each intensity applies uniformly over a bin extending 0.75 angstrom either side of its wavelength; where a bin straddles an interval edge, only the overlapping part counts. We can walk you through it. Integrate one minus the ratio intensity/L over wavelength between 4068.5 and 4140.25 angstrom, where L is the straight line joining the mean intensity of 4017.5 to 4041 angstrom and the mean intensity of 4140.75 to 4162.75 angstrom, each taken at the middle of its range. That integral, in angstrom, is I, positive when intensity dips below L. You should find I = 3.92 angstrom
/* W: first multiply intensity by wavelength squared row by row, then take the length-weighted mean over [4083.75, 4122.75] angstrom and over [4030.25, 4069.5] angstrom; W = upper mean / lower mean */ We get 0.9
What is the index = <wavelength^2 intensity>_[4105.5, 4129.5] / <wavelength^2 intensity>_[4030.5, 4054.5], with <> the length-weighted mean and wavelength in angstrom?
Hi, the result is 1.0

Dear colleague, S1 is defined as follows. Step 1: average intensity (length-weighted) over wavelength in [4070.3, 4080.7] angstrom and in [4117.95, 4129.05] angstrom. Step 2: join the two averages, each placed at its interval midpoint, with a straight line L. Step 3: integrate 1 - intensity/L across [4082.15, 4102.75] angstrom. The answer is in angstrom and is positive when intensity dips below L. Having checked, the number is 3.3 angstrom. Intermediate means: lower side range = 17.1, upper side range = 17.4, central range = 14.5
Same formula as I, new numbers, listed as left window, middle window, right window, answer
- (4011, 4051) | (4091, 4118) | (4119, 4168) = 3.68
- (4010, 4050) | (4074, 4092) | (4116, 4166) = 0.49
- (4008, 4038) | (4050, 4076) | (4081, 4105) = -2.30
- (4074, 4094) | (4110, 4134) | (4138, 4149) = -0.72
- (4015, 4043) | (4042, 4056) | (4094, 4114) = -0.73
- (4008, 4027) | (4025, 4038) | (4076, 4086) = 0.10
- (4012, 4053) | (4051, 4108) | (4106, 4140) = 3.69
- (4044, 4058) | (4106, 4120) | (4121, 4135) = 0.49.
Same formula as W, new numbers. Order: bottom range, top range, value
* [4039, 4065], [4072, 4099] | 0.92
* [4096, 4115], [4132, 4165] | 1.19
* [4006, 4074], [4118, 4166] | 1.04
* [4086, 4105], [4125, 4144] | 1.22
